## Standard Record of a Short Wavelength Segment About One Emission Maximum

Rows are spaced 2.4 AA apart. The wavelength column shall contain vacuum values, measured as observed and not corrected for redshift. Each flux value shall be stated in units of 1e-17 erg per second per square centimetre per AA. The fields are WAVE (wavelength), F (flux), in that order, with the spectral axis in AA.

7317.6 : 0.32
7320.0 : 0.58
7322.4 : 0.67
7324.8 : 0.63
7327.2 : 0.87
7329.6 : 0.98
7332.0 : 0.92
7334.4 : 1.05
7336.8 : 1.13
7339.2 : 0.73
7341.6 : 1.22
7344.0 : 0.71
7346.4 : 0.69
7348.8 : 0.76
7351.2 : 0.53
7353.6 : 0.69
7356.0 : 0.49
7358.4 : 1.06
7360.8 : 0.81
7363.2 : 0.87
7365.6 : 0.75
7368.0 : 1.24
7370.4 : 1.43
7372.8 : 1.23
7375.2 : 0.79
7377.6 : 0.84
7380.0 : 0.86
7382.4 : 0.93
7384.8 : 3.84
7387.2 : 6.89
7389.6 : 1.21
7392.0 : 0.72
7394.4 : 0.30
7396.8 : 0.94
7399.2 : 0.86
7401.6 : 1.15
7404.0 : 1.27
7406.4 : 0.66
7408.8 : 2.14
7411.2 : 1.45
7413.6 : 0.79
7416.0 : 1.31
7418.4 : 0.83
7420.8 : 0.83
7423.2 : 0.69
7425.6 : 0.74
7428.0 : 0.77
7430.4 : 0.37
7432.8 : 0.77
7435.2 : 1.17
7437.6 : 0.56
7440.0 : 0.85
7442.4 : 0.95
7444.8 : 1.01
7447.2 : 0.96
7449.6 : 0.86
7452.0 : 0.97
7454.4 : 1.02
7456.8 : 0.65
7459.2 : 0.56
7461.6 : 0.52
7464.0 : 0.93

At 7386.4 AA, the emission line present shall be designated H-alpha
